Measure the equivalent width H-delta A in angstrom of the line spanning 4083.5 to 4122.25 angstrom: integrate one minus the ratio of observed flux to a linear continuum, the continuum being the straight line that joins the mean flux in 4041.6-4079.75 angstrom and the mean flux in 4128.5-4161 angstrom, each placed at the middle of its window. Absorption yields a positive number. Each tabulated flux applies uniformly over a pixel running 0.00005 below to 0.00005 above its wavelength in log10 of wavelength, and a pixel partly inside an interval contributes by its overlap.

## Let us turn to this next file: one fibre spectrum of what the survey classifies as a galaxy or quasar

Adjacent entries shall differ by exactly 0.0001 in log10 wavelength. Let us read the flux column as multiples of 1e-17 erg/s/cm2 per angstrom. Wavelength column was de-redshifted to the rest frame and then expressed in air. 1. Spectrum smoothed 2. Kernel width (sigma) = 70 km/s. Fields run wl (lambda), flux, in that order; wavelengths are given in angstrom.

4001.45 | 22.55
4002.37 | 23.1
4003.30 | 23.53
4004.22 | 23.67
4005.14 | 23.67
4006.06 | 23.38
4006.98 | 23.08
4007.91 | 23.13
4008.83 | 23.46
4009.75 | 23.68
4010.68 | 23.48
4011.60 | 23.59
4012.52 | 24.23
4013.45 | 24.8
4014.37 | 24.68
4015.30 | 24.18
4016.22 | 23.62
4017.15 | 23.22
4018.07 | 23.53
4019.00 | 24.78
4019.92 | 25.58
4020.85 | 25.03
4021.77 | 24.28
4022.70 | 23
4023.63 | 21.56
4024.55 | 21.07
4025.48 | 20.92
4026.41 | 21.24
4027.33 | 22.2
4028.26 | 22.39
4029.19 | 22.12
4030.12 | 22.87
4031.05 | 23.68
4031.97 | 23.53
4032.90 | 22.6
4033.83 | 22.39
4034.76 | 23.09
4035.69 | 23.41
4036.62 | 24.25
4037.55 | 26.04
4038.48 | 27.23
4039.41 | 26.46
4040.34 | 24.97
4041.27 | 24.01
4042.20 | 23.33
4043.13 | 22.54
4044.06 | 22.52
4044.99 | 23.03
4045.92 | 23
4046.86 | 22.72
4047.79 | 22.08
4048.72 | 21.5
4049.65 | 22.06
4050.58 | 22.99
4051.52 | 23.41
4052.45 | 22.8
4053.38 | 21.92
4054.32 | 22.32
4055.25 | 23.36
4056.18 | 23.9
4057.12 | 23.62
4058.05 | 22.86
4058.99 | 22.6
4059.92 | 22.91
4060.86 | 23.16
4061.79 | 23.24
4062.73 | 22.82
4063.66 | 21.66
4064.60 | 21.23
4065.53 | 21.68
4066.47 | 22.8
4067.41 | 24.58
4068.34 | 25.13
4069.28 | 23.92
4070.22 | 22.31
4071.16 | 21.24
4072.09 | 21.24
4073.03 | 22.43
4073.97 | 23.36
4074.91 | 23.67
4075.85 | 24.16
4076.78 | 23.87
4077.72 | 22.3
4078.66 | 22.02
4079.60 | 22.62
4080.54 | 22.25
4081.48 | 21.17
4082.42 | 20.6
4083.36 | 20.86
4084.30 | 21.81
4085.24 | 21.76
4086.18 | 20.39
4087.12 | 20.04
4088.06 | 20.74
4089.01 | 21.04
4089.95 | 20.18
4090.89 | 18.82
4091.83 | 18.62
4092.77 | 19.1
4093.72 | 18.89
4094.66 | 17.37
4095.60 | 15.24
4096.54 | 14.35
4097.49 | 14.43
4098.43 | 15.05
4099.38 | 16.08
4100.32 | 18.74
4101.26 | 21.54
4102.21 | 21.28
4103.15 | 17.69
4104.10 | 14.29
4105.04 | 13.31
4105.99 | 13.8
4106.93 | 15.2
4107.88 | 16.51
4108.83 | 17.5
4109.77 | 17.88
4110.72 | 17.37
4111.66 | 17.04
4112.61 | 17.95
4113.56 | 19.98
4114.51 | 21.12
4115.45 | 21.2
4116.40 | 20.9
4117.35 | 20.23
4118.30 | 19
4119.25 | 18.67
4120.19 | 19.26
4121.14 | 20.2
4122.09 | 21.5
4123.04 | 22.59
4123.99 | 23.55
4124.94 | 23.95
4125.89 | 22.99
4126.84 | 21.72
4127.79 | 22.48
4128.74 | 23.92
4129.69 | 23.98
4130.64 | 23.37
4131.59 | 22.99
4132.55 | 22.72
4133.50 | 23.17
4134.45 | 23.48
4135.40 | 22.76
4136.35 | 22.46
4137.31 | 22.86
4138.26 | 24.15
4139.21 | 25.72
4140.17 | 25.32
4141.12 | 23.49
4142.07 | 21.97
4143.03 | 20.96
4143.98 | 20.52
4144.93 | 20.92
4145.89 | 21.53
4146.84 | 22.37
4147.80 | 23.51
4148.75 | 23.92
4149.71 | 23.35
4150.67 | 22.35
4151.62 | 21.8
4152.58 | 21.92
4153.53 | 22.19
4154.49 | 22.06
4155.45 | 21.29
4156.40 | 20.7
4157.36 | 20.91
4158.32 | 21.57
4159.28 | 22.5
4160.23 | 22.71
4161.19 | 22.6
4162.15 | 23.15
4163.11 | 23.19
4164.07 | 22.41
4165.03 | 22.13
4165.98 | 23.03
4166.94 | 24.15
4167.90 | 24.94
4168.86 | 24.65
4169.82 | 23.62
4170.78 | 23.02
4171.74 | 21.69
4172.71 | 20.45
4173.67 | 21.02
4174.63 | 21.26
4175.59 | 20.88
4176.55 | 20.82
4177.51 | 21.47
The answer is 7.3 angstrom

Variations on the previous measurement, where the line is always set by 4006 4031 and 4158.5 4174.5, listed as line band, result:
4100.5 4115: 3.44 angstrom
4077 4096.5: 2.41 angstrom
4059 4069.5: 0.07 angstrom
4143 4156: 0.43 angstrom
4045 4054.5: 0.28 angstrom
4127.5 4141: -0.39 angstrom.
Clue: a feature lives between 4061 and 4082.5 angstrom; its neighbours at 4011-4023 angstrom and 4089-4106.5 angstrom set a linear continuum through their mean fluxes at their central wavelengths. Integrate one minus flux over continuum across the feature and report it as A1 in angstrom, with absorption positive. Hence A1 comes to -3.51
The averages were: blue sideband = 24.2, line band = 22.7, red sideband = 17.3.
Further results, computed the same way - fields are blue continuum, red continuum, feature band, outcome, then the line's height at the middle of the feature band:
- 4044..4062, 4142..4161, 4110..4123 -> 1.53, 22.3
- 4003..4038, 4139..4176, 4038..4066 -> 0.13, 23.2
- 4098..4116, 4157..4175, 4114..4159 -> -4.86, 20.1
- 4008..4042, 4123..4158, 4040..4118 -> 8.19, 23.2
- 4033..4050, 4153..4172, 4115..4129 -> 0.92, 23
